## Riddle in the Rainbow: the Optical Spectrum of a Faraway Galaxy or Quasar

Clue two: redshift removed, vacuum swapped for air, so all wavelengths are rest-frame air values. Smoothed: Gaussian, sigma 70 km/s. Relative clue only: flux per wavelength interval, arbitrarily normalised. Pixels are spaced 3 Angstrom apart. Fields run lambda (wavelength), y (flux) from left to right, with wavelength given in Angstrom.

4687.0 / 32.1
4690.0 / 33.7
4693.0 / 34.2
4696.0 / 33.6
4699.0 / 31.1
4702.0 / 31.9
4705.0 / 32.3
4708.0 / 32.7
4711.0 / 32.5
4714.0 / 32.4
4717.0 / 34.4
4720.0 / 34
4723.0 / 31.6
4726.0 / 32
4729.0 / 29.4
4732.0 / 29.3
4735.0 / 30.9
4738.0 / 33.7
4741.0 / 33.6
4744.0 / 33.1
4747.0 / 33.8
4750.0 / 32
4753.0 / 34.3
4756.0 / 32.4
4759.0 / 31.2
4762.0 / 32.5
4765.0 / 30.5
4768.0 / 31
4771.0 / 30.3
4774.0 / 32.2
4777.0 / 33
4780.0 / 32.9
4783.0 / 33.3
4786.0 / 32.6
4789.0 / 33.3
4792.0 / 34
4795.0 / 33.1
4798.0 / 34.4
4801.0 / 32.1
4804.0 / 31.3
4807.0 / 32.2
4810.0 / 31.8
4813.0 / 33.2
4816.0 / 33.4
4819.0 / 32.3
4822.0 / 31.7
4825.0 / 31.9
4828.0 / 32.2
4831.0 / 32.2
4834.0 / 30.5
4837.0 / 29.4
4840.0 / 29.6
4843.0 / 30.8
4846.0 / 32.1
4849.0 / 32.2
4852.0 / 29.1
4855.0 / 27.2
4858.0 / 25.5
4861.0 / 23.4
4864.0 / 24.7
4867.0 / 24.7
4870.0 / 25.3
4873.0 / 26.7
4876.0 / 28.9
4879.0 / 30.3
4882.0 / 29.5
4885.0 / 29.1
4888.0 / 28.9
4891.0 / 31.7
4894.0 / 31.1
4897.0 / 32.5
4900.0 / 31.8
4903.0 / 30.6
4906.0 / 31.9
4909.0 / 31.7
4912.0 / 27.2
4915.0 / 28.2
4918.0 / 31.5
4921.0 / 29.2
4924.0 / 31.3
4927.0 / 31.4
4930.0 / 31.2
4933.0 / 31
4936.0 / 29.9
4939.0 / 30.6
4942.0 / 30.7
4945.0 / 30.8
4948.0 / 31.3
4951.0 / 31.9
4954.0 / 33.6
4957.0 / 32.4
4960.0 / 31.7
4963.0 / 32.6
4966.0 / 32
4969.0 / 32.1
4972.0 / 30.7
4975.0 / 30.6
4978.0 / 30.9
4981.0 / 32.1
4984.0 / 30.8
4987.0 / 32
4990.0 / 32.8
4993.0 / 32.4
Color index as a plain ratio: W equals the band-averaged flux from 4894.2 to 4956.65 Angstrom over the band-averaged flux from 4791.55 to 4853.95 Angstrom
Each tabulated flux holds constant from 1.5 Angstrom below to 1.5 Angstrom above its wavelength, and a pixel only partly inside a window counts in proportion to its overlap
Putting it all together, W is 0.97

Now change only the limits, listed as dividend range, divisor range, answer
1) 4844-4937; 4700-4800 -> 0.91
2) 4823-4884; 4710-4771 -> 0.90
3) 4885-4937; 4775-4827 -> 0.94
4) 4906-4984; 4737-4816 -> 0.95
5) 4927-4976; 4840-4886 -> 1.12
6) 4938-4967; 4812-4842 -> 1.01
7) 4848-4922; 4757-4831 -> 0.89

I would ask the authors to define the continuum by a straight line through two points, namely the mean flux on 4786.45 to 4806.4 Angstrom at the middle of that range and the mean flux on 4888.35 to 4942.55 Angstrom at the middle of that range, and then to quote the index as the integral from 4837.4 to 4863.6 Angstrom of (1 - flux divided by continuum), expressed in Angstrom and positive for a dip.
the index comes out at 2.76 Angstrom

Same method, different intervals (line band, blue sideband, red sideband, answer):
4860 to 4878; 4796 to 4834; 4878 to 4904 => 3.1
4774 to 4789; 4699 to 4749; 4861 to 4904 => -0.9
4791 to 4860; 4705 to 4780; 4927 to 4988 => 1.3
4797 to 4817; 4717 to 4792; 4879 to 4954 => -0.5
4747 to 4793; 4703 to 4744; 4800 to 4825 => -0.2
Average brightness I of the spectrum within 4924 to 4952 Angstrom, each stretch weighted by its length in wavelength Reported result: 31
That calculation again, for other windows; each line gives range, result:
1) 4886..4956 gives 30.9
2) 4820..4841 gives 31.1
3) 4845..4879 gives 27.3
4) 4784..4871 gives 30.6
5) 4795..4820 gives 32.6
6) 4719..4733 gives 31.2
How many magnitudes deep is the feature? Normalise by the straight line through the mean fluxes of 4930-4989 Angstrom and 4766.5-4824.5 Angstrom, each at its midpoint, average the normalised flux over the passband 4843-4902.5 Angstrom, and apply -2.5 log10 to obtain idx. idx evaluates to 0.12 mag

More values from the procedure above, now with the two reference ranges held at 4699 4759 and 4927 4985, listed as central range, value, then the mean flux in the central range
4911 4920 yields 0.09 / 29.1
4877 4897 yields 0.05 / 30.2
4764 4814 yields -0.01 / 32.4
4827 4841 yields 0.04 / 30.8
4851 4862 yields 0.21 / 26.3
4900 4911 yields 0.01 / 31.3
